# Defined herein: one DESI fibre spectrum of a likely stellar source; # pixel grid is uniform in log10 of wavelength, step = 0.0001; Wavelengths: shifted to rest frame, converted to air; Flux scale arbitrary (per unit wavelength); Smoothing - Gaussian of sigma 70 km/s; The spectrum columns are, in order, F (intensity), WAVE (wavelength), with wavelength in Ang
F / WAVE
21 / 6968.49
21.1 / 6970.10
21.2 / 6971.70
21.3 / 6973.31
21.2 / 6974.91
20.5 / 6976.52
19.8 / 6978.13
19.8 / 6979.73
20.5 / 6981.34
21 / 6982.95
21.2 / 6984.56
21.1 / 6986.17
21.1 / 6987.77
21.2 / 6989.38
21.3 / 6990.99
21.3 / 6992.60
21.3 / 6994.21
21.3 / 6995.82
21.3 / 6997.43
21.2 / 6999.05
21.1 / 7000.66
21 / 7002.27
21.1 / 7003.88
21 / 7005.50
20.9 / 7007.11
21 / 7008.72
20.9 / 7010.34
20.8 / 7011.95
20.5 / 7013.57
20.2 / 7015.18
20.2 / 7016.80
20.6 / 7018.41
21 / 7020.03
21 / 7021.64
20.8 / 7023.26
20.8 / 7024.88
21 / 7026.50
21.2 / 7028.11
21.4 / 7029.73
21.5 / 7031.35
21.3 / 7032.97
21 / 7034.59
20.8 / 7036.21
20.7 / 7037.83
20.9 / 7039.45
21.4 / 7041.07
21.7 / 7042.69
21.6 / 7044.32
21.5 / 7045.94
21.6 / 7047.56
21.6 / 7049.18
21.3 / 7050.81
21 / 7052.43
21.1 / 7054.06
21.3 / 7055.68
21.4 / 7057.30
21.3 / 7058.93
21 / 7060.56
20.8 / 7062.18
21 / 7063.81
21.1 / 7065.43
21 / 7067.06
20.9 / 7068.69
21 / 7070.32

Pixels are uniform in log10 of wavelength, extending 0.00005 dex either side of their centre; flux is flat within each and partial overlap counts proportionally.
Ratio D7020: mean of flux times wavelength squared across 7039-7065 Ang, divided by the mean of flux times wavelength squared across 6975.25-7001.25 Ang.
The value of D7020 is 1.04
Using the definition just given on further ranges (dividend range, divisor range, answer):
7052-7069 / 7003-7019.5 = 1.03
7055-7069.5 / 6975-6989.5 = 1.04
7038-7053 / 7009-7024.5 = 1.04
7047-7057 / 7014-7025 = 1.04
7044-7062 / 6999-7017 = 1.04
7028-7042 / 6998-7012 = 1.01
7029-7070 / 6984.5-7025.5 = 1.02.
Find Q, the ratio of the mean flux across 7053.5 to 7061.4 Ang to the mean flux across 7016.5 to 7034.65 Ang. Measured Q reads 1.0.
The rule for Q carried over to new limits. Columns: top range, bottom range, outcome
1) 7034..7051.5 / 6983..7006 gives 1.01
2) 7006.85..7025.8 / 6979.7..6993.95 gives 0.99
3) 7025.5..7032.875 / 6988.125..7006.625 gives 1.00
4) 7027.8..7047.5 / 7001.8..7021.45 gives 1.02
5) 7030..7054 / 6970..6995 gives 1.02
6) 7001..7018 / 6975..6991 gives 1.00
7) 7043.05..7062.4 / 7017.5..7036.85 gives 1.01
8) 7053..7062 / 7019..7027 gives 1.01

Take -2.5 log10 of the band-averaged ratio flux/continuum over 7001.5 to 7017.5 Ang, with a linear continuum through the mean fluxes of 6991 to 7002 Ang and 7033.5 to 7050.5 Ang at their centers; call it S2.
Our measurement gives 0.025 mag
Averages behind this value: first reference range 21.2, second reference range 21.3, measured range 20.8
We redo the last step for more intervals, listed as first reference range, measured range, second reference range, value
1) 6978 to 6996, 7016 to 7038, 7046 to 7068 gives 0.01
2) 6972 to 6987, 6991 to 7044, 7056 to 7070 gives -0.01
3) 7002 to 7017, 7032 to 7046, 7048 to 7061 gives -0.01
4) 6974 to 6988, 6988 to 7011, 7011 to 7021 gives -0.03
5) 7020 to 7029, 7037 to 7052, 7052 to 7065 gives -0.02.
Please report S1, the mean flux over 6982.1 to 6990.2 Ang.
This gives 21.1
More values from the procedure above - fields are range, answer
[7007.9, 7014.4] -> 20.8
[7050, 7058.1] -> 21.2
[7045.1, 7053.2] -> 21.4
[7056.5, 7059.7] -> 21.3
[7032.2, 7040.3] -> 20.9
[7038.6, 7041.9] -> 21.2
